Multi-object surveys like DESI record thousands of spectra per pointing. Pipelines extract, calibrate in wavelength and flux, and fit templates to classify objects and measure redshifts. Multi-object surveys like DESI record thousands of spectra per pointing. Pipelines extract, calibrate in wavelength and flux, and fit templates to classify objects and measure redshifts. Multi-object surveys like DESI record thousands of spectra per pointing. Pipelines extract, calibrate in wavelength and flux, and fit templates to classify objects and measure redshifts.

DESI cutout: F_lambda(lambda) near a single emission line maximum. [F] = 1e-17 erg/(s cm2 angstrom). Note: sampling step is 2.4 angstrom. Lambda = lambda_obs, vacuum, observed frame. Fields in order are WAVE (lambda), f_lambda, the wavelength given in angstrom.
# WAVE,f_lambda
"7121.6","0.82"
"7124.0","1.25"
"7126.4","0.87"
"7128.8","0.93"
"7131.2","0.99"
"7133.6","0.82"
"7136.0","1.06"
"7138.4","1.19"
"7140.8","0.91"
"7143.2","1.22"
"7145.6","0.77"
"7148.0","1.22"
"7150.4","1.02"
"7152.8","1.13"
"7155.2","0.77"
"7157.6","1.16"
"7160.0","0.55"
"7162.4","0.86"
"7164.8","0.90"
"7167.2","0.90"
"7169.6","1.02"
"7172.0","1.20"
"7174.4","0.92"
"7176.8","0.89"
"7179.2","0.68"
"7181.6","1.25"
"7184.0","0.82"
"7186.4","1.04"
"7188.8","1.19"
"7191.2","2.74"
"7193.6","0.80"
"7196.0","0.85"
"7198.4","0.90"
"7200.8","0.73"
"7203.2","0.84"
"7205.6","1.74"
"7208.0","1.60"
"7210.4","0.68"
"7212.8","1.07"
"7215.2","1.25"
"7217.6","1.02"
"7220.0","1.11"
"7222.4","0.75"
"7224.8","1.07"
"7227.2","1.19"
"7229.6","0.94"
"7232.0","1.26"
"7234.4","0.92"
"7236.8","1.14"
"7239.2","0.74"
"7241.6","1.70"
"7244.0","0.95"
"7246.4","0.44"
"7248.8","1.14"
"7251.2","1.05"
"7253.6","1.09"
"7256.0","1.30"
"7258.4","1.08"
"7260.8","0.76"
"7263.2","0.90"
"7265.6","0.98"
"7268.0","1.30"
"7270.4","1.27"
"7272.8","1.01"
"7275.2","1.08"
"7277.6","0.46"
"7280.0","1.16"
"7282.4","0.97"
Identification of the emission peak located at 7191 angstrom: [S II]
